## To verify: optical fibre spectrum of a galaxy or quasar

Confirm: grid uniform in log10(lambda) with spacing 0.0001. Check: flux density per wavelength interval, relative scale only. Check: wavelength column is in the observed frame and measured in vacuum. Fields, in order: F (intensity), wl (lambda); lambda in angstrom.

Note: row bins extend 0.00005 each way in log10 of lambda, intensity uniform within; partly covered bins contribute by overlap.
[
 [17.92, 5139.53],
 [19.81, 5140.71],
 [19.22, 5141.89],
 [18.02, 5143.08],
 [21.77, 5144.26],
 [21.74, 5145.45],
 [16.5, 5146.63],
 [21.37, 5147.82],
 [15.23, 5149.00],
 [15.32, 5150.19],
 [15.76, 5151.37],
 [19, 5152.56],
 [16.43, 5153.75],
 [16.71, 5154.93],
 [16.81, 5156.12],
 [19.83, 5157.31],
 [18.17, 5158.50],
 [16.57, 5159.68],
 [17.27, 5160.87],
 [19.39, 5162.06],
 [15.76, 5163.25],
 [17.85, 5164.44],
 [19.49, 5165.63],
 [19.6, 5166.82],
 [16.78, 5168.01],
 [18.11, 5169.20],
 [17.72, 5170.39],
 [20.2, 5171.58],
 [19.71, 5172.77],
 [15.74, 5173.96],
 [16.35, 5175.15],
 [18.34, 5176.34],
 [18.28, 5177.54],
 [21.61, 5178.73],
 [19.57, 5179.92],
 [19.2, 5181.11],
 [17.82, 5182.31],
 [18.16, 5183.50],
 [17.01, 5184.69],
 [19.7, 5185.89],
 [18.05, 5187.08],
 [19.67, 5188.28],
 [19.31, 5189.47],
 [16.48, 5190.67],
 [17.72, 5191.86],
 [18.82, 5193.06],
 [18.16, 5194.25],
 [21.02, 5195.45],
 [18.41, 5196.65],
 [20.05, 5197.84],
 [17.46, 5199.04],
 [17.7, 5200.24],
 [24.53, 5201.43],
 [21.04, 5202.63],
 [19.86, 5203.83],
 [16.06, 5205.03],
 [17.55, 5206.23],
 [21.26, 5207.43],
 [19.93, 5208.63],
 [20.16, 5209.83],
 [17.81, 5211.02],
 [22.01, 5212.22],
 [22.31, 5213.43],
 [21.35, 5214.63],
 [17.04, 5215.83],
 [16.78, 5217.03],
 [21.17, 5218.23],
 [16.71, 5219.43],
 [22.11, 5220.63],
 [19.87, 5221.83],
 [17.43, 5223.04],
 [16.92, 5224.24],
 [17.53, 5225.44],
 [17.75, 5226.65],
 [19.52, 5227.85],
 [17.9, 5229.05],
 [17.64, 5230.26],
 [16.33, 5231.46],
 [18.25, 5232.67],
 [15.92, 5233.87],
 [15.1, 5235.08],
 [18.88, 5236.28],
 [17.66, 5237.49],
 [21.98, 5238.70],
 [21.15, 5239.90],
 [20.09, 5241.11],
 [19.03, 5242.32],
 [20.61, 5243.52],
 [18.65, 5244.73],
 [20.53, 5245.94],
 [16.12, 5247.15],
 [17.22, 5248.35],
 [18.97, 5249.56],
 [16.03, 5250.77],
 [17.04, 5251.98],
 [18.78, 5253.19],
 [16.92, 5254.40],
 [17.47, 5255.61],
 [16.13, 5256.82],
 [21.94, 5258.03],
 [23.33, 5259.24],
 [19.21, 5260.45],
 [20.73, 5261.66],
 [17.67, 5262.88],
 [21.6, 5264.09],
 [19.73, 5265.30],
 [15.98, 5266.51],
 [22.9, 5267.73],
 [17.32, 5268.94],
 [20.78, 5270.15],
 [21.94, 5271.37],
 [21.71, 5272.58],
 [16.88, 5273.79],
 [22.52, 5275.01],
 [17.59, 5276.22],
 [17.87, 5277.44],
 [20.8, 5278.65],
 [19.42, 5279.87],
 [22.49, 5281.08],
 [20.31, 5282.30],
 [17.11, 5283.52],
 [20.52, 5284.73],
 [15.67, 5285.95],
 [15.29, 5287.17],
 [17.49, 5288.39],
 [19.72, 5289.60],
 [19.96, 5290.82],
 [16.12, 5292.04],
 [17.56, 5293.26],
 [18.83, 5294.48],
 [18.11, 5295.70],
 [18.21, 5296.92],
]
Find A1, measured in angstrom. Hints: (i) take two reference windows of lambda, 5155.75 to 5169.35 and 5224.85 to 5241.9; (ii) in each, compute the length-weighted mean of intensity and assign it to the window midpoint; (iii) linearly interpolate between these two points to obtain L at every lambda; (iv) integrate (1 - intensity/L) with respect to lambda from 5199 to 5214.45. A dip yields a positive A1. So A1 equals -1.5 angstrom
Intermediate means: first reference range 18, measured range 19.9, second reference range 18.3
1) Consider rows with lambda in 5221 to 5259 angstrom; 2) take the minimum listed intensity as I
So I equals 15.1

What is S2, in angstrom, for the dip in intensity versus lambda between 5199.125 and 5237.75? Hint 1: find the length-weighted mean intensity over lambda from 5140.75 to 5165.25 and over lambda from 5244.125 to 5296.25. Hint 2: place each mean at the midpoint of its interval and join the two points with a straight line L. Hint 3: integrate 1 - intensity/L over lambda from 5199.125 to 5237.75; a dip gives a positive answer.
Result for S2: -0.6 angstrom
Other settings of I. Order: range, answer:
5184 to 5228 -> 16.06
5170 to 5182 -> 15.74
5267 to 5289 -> 15.29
